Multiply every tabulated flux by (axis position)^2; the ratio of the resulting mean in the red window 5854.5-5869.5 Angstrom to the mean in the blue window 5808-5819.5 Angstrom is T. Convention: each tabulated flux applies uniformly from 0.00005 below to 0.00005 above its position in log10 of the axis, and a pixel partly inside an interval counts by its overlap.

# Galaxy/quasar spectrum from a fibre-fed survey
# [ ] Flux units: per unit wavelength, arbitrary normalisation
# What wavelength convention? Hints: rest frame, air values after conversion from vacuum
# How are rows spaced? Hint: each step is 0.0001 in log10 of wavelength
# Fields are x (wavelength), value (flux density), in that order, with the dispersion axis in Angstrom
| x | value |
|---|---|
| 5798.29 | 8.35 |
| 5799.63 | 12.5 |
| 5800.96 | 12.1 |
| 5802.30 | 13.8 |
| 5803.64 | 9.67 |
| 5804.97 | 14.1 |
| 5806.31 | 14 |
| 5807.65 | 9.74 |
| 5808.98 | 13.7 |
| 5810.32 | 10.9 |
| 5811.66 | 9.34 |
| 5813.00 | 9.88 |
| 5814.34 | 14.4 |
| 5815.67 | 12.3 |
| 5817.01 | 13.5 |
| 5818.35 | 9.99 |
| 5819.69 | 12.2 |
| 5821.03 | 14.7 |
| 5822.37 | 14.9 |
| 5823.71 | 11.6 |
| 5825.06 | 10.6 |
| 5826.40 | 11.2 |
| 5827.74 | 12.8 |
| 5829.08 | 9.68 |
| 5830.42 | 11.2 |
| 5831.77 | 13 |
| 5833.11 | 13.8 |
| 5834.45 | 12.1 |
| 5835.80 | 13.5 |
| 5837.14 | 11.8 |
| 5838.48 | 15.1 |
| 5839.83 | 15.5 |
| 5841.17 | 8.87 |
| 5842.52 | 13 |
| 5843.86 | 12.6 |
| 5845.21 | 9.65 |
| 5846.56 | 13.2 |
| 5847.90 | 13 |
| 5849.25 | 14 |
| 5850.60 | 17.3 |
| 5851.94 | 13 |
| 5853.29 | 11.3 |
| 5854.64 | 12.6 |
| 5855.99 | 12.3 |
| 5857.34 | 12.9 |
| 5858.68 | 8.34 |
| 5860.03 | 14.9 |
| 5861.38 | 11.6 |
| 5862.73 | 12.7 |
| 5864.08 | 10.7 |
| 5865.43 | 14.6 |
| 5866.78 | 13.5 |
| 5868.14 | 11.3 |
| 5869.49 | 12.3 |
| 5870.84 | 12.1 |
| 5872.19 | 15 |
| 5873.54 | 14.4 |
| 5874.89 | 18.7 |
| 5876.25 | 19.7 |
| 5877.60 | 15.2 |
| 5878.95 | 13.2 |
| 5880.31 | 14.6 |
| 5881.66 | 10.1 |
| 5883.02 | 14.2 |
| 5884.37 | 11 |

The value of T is 1.07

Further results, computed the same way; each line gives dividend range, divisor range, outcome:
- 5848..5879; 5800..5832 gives 1.14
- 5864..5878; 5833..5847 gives 1.16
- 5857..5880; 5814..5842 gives 1.11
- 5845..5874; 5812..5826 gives 1.05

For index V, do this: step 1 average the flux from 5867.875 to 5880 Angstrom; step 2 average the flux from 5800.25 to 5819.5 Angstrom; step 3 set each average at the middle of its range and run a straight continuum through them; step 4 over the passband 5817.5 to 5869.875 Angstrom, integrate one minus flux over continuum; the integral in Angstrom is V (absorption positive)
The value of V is 3.60 Angstrom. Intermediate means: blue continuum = 12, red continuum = 14.8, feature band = 12.5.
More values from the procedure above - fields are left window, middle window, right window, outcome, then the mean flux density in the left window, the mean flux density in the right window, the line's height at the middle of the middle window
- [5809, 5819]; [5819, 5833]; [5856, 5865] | -0.64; 11.6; 12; 11.7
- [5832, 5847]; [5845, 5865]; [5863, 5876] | 0.96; 12.6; 13.8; 13.2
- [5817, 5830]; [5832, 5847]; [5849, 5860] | -0.28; 12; 12.8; 12.4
